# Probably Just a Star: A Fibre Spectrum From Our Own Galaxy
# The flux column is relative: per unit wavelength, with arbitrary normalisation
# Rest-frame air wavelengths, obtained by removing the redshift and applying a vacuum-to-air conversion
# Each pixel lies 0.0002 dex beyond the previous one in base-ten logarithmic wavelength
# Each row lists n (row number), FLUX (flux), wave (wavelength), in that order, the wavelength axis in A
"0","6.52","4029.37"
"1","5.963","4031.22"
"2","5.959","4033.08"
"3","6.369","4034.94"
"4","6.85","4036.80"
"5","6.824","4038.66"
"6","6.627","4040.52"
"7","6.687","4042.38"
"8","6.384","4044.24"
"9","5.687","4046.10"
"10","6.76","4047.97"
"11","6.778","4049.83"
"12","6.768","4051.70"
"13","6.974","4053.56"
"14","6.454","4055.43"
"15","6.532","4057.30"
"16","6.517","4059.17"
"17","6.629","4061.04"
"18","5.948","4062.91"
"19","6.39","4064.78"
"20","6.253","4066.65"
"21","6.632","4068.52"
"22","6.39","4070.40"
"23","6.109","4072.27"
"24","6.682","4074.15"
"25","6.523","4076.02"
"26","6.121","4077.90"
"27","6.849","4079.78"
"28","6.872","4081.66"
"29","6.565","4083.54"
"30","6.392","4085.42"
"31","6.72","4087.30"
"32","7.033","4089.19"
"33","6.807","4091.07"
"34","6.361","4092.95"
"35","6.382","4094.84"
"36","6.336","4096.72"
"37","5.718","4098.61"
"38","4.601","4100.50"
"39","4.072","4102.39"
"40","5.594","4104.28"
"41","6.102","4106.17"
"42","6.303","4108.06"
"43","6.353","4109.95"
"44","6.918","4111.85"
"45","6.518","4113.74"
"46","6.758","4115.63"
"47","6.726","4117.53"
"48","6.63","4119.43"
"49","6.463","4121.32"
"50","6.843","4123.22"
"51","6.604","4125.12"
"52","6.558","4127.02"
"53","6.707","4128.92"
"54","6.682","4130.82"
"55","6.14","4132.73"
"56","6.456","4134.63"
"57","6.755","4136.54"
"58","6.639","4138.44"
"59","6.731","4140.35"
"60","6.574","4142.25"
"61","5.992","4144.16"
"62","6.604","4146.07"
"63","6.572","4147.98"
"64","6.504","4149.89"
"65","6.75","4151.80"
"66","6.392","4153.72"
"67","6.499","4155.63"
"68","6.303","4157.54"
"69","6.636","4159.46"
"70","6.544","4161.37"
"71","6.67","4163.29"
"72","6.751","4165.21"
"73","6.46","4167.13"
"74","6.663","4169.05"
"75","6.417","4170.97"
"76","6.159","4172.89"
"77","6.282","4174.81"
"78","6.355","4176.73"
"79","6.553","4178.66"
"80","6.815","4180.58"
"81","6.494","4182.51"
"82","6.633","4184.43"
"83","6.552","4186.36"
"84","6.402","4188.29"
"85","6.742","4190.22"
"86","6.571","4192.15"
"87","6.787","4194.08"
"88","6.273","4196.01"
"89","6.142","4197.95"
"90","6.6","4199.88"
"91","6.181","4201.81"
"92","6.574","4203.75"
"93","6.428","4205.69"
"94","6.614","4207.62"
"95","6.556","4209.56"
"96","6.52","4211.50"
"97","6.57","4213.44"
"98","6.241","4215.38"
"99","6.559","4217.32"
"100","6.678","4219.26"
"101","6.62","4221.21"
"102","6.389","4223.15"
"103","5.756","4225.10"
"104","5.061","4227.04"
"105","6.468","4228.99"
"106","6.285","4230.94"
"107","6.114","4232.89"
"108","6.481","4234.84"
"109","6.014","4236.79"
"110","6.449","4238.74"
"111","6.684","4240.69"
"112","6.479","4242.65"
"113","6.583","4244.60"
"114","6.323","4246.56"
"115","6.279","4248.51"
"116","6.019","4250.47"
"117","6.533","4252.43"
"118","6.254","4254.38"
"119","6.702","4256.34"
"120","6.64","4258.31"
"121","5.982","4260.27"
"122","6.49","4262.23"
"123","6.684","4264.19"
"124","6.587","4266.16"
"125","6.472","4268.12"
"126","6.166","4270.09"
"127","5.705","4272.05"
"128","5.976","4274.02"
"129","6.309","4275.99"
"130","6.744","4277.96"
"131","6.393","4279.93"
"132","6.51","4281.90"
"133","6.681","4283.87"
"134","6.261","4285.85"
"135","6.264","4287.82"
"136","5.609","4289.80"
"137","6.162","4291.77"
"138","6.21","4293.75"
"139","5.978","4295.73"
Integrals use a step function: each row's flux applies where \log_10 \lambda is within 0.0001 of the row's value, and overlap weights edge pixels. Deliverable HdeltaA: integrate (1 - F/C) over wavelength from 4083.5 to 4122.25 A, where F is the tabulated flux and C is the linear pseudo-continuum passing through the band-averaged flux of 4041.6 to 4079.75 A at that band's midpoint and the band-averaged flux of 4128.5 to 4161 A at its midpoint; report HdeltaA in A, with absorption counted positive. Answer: 1.49 A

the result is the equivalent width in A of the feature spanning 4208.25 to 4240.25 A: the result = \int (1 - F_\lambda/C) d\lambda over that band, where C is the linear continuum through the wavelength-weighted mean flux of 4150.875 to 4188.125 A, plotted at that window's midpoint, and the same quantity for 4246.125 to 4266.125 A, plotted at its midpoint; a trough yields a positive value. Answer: 0.7 A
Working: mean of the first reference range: 6.52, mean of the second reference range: 6.4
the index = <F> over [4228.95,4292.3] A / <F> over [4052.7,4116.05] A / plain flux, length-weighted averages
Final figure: 1.0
